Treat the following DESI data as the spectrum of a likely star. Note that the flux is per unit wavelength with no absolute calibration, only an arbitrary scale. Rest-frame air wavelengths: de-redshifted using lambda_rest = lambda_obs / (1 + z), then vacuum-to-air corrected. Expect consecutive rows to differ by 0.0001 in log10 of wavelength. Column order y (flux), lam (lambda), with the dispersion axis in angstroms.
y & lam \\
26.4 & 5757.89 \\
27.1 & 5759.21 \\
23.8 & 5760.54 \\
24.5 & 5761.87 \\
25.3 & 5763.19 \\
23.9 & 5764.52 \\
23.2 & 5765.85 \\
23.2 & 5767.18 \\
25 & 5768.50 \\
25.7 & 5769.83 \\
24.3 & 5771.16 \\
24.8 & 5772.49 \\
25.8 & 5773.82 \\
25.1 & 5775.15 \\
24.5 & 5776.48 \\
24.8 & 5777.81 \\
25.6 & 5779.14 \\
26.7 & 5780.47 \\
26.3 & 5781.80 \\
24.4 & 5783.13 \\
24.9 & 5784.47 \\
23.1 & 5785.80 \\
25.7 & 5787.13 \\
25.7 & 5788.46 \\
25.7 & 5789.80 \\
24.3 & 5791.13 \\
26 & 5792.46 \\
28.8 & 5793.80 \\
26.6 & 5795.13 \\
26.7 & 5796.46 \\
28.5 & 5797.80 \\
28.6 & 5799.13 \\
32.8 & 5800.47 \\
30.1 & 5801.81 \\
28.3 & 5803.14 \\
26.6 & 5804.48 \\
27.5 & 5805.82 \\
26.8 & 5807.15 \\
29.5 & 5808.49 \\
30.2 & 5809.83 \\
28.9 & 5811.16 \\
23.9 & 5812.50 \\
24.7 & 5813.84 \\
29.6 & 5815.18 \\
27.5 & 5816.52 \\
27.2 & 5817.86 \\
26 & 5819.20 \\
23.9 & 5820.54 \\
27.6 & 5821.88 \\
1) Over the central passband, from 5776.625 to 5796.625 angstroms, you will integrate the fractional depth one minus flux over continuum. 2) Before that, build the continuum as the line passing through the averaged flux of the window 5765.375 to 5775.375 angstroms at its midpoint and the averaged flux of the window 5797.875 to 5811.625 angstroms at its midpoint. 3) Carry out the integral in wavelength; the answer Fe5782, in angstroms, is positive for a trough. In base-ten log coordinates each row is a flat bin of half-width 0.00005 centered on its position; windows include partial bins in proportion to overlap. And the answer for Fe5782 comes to 0.8 angstroms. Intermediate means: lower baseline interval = 24.6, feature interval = 25.6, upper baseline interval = 28.9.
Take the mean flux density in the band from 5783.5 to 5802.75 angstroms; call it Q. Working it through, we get 26.9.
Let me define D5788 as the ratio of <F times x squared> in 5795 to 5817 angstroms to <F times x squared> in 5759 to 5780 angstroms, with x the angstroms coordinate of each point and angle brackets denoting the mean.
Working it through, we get 1.1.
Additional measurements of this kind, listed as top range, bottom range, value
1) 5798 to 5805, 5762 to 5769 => 1.23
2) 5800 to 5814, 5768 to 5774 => 1.14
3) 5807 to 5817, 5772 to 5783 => 1.10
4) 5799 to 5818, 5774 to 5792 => 1.13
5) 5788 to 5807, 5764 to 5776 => 1.13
